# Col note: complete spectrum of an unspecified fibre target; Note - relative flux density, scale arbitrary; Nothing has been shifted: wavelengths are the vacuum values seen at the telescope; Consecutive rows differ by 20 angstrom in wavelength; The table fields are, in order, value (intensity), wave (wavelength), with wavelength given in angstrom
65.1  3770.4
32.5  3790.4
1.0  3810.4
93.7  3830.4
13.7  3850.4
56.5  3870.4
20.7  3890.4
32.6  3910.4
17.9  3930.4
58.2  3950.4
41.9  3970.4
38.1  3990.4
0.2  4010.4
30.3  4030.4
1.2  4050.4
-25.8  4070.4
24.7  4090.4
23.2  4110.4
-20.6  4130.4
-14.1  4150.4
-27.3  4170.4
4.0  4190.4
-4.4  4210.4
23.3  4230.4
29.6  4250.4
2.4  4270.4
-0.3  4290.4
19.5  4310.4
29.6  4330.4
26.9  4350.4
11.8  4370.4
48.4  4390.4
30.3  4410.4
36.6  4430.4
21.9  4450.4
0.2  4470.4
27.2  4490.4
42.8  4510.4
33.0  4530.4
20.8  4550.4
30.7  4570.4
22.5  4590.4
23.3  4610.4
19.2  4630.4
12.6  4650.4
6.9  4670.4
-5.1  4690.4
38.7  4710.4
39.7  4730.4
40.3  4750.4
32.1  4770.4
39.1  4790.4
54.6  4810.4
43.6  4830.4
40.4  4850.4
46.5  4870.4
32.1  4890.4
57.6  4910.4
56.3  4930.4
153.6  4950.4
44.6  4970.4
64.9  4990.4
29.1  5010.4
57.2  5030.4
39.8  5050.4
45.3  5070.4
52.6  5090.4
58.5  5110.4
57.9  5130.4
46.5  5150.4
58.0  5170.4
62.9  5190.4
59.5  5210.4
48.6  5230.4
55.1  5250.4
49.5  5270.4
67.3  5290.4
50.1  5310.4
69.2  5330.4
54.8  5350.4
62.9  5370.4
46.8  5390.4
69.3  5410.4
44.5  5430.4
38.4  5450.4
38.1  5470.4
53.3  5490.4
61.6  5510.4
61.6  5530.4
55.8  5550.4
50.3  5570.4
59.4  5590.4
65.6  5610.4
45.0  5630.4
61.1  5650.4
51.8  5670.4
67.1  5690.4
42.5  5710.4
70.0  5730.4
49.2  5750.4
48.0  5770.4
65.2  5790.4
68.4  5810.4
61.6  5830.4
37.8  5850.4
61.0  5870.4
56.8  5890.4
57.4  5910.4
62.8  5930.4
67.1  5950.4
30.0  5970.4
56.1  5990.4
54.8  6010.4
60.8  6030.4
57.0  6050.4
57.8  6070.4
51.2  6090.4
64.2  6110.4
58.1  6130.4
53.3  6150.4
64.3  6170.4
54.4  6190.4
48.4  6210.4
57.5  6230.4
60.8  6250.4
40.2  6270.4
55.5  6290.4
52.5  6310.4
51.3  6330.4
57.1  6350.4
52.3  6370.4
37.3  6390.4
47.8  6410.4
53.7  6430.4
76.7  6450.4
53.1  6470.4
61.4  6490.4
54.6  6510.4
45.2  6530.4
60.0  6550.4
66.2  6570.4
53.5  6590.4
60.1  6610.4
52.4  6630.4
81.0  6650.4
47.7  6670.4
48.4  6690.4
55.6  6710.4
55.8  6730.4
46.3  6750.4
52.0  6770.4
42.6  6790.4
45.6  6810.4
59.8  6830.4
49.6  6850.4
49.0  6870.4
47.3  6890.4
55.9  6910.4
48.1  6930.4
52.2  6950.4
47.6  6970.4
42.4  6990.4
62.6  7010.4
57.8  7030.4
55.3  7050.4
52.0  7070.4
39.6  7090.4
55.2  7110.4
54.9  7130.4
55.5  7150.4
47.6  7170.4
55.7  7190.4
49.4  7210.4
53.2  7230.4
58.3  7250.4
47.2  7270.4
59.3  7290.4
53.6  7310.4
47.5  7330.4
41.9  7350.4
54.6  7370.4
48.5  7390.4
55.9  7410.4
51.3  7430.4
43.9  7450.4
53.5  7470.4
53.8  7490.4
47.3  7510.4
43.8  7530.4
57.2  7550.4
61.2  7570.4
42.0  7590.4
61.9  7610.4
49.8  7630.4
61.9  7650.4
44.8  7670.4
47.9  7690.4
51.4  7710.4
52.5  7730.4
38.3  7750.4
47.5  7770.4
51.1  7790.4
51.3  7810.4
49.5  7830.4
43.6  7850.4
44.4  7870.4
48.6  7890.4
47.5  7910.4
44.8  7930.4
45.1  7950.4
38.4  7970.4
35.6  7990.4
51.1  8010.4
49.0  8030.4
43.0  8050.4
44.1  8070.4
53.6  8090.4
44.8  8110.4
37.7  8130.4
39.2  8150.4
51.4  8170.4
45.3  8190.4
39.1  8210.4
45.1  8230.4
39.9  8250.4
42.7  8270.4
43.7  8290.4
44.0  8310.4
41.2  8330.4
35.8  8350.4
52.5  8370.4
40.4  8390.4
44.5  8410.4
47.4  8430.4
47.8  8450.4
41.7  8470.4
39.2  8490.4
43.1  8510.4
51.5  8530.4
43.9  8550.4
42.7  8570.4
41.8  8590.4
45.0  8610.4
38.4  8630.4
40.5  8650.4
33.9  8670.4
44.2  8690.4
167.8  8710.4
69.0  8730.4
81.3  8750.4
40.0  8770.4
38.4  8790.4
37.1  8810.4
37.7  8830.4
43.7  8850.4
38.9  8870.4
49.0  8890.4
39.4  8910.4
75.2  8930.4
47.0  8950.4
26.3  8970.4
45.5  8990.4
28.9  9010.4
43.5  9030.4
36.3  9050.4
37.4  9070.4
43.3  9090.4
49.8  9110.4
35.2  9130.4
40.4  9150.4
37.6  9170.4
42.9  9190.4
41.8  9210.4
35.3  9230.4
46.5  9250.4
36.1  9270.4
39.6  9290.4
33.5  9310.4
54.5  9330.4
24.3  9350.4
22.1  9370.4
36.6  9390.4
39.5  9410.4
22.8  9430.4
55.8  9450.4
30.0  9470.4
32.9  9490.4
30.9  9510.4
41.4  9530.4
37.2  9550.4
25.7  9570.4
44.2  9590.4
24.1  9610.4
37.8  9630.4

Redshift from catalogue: 0.33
